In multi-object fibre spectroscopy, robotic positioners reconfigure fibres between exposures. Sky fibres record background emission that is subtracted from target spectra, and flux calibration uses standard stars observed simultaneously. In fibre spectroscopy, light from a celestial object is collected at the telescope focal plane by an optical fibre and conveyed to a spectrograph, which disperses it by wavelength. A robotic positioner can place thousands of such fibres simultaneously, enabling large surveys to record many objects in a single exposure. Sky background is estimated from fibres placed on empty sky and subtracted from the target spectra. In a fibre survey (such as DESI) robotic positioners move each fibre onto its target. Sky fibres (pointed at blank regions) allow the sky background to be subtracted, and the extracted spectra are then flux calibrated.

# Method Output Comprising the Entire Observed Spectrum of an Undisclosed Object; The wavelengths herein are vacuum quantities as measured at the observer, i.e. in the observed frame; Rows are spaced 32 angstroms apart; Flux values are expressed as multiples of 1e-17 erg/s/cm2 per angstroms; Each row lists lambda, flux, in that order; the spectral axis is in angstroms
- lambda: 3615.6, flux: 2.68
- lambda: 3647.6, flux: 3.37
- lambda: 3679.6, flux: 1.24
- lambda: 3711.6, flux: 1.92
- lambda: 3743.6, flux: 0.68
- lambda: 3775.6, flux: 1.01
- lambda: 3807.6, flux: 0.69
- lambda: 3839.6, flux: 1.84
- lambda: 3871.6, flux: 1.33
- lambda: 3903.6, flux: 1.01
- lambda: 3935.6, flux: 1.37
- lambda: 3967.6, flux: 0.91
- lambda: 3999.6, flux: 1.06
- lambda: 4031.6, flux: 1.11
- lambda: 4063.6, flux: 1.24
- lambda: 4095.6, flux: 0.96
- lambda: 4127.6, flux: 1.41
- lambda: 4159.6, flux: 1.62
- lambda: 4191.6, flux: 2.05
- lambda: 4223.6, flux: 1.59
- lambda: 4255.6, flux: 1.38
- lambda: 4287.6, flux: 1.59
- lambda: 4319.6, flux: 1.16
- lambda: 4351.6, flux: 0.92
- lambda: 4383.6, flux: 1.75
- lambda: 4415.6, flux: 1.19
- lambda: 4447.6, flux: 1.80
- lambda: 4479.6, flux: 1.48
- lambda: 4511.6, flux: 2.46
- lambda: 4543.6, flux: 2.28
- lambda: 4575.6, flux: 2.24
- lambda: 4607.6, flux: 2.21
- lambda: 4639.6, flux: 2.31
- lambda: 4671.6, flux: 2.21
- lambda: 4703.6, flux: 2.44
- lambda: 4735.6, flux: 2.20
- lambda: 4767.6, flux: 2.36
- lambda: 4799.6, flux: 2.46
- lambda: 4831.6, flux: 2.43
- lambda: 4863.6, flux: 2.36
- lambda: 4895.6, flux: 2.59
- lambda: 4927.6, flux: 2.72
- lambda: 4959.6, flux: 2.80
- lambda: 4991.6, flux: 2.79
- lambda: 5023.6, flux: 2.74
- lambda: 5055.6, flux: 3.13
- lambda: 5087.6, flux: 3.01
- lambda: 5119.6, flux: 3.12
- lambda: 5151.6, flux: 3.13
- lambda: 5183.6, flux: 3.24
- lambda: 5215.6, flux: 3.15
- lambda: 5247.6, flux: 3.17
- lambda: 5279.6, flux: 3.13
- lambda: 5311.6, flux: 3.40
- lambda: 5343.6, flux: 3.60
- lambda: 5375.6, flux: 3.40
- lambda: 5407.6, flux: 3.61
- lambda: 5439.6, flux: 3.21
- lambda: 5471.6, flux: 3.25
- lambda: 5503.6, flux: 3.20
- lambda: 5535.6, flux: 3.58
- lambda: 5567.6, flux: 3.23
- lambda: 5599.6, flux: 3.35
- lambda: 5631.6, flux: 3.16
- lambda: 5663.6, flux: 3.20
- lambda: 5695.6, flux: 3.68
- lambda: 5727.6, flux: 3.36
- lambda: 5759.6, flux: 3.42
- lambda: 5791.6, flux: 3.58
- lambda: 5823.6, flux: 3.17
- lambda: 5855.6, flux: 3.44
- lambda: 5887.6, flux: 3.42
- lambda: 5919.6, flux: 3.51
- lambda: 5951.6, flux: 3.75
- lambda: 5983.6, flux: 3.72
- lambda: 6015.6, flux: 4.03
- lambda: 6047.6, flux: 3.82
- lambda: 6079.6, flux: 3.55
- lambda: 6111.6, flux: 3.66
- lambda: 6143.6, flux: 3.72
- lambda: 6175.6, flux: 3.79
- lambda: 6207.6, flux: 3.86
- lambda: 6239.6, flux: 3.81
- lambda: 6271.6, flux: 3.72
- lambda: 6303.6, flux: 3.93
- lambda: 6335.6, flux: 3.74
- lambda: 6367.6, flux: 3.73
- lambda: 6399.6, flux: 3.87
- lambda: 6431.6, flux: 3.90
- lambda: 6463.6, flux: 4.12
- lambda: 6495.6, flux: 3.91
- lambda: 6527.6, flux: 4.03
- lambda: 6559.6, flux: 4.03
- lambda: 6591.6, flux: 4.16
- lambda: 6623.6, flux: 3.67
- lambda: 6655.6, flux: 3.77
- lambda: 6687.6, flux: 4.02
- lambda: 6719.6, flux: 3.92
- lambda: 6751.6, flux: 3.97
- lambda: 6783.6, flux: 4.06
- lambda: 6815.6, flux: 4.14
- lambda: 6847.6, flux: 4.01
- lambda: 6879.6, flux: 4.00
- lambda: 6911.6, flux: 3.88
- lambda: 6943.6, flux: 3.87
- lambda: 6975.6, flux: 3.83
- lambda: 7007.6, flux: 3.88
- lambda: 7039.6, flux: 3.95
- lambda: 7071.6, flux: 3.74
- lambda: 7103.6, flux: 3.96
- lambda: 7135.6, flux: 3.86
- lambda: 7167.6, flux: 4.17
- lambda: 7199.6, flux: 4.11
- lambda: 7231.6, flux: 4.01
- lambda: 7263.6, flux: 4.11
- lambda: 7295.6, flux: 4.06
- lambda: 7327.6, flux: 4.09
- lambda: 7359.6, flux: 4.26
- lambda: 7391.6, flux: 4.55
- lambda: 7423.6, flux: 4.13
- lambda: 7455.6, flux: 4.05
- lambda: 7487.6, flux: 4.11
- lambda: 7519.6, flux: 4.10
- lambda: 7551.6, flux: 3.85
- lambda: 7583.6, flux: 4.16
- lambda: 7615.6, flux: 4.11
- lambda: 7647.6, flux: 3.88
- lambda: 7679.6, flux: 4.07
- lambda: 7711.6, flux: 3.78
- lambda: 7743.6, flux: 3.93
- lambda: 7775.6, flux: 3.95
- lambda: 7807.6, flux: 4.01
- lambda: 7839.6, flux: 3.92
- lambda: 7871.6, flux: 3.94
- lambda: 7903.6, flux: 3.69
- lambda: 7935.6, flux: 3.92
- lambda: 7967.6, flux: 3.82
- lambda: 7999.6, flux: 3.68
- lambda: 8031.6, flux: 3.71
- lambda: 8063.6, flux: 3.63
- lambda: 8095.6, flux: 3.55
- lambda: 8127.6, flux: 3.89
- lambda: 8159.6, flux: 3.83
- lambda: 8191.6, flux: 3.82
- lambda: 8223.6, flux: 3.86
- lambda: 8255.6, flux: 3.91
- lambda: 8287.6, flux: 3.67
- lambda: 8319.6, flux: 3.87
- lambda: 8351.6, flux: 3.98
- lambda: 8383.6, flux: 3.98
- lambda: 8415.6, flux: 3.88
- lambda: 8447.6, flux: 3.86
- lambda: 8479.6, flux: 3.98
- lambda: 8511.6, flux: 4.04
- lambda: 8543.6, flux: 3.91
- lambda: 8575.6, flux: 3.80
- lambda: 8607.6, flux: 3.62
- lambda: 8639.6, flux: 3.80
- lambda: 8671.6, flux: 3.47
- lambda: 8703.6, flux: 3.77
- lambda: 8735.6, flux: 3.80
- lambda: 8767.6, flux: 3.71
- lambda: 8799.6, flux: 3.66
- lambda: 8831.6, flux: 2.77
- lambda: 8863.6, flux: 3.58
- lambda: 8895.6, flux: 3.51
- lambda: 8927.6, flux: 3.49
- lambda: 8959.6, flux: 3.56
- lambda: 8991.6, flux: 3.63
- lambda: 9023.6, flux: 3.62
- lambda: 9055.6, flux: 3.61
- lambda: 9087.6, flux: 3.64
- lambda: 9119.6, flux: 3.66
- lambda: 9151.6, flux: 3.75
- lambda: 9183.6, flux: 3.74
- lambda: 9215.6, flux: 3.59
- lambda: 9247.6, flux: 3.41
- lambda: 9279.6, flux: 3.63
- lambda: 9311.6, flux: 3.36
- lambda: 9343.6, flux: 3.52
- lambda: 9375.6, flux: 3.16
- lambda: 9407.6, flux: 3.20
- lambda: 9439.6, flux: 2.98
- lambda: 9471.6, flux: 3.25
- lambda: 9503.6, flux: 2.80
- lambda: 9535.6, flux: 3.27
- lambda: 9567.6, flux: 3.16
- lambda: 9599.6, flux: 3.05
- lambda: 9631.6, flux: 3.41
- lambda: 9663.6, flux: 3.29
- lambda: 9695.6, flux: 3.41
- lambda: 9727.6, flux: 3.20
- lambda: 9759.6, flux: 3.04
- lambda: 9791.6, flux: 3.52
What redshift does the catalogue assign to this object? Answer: 0.125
